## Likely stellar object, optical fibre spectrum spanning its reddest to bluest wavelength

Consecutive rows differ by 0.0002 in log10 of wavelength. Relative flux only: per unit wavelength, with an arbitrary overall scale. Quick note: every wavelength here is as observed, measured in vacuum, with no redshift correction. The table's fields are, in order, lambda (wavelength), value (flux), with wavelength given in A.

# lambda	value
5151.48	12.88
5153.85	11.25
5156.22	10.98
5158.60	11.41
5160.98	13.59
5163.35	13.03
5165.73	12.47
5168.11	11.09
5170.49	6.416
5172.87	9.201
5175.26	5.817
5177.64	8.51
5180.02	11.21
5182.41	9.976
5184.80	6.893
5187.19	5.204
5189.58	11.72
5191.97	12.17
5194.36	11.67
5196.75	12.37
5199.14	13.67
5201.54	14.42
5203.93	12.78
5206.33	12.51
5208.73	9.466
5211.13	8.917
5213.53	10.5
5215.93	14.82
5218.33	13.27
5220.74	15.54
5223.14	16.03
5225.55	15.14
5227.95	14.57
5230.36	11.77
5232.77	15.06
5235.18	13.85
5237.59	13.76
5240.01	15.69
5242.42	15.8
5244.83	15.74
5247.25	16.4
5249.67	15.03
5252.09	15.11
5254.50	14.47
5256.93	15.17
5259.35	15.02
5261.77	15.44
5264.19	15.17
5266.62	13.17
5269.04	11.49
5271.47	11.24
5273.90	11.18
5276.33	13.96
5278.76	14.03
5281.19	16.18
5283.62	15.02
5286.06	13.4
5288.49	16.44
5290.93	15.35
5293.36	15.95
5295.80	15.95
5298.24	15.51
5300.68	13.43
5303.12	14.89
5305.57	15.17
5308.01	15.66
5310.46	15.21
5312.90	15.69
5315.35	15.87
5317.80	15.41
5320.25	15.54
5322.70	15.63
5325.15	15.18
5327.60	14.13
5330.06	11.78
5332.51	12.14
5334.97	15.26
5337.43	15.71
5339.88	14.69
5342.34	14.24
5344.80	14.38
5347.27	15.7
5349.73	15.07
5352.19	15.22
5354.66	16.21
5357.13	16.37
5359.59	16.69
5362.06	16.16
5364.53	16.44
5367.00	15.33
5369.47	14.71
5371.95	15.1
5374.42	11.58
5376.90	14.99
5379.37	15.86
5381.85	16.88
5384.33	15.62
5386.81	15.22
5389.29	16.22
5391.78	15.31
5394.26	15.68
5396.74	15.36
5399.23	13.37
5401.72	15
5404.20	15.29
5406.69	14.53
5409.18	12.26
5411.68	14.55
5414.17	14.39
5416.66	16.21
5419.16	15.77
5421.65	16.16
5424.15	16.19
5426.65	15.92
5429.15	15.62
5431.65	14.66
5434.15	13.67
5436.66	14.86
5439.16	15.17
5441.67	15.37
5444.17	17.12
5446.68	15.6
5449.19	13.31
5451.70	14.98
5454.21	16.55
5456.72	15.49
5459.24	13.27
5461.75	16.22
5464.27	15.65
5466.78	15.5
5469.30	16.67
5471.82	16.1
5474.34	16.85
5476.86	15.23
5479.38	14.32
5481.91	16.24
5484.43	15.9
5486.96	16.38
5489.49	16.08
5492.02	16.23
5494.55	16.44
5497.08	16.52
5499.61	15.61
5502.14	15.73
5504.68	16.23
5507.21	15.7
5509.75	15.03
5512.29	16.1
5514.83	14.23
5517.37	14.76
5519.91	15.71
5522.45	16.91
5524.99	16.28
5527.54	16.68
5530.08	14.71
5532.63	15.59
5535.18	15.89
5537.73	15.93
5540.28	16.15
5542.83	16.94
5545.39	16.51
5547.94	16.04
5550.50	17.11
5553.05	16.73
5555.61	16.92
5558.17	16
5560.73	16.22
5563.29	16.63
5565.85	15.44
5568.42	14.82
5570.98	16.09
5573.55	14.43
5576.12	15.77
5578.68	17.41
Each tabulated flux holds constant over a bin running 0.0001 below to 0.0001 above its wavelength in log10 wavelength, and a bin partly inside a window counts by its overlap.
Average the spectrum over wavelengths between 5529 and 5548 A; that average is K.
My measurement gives 16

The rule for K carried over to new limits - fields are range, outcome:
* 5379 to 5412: 15.1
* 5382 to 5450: 15.2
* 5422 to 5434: 15.5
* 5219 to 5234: 14.6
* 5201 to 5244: 13.6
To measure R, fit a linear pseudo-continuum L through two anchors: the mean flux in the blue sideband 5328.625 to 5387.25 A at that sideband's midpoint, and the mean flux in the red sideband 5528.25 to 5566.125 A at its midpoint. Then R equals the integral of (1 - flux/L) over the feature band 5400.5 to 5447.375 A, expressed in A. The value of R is 0.9 A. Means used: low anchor 15.1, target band 15.2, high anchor 16.2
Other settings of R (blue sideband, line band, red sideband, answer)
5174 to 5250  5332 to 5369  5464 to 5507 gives -2.8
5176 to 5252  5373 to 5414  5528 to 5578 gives -1.1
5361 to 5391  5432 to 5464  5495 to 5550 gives 1.0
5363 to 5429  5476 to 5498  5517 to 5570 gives -0.2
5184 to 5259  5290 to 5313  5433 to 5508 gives -2.0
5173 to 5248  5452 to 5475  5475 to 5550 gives -0.7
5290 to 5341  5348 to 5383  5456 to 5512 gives -0.6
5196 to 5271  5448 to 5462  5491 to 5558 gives 0.6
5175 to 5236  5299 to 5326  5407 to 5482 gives -3.6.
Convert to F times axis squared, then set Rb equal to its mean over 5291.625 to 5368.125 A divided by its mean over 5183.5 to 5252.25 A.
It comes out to 1.2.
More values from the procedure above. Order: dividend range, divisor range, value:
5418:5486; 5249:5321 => 1.12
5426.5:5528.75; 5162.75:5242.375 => 1.46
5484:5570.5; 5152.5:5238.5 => 1.55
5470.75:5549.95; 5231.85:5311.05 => 1.18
